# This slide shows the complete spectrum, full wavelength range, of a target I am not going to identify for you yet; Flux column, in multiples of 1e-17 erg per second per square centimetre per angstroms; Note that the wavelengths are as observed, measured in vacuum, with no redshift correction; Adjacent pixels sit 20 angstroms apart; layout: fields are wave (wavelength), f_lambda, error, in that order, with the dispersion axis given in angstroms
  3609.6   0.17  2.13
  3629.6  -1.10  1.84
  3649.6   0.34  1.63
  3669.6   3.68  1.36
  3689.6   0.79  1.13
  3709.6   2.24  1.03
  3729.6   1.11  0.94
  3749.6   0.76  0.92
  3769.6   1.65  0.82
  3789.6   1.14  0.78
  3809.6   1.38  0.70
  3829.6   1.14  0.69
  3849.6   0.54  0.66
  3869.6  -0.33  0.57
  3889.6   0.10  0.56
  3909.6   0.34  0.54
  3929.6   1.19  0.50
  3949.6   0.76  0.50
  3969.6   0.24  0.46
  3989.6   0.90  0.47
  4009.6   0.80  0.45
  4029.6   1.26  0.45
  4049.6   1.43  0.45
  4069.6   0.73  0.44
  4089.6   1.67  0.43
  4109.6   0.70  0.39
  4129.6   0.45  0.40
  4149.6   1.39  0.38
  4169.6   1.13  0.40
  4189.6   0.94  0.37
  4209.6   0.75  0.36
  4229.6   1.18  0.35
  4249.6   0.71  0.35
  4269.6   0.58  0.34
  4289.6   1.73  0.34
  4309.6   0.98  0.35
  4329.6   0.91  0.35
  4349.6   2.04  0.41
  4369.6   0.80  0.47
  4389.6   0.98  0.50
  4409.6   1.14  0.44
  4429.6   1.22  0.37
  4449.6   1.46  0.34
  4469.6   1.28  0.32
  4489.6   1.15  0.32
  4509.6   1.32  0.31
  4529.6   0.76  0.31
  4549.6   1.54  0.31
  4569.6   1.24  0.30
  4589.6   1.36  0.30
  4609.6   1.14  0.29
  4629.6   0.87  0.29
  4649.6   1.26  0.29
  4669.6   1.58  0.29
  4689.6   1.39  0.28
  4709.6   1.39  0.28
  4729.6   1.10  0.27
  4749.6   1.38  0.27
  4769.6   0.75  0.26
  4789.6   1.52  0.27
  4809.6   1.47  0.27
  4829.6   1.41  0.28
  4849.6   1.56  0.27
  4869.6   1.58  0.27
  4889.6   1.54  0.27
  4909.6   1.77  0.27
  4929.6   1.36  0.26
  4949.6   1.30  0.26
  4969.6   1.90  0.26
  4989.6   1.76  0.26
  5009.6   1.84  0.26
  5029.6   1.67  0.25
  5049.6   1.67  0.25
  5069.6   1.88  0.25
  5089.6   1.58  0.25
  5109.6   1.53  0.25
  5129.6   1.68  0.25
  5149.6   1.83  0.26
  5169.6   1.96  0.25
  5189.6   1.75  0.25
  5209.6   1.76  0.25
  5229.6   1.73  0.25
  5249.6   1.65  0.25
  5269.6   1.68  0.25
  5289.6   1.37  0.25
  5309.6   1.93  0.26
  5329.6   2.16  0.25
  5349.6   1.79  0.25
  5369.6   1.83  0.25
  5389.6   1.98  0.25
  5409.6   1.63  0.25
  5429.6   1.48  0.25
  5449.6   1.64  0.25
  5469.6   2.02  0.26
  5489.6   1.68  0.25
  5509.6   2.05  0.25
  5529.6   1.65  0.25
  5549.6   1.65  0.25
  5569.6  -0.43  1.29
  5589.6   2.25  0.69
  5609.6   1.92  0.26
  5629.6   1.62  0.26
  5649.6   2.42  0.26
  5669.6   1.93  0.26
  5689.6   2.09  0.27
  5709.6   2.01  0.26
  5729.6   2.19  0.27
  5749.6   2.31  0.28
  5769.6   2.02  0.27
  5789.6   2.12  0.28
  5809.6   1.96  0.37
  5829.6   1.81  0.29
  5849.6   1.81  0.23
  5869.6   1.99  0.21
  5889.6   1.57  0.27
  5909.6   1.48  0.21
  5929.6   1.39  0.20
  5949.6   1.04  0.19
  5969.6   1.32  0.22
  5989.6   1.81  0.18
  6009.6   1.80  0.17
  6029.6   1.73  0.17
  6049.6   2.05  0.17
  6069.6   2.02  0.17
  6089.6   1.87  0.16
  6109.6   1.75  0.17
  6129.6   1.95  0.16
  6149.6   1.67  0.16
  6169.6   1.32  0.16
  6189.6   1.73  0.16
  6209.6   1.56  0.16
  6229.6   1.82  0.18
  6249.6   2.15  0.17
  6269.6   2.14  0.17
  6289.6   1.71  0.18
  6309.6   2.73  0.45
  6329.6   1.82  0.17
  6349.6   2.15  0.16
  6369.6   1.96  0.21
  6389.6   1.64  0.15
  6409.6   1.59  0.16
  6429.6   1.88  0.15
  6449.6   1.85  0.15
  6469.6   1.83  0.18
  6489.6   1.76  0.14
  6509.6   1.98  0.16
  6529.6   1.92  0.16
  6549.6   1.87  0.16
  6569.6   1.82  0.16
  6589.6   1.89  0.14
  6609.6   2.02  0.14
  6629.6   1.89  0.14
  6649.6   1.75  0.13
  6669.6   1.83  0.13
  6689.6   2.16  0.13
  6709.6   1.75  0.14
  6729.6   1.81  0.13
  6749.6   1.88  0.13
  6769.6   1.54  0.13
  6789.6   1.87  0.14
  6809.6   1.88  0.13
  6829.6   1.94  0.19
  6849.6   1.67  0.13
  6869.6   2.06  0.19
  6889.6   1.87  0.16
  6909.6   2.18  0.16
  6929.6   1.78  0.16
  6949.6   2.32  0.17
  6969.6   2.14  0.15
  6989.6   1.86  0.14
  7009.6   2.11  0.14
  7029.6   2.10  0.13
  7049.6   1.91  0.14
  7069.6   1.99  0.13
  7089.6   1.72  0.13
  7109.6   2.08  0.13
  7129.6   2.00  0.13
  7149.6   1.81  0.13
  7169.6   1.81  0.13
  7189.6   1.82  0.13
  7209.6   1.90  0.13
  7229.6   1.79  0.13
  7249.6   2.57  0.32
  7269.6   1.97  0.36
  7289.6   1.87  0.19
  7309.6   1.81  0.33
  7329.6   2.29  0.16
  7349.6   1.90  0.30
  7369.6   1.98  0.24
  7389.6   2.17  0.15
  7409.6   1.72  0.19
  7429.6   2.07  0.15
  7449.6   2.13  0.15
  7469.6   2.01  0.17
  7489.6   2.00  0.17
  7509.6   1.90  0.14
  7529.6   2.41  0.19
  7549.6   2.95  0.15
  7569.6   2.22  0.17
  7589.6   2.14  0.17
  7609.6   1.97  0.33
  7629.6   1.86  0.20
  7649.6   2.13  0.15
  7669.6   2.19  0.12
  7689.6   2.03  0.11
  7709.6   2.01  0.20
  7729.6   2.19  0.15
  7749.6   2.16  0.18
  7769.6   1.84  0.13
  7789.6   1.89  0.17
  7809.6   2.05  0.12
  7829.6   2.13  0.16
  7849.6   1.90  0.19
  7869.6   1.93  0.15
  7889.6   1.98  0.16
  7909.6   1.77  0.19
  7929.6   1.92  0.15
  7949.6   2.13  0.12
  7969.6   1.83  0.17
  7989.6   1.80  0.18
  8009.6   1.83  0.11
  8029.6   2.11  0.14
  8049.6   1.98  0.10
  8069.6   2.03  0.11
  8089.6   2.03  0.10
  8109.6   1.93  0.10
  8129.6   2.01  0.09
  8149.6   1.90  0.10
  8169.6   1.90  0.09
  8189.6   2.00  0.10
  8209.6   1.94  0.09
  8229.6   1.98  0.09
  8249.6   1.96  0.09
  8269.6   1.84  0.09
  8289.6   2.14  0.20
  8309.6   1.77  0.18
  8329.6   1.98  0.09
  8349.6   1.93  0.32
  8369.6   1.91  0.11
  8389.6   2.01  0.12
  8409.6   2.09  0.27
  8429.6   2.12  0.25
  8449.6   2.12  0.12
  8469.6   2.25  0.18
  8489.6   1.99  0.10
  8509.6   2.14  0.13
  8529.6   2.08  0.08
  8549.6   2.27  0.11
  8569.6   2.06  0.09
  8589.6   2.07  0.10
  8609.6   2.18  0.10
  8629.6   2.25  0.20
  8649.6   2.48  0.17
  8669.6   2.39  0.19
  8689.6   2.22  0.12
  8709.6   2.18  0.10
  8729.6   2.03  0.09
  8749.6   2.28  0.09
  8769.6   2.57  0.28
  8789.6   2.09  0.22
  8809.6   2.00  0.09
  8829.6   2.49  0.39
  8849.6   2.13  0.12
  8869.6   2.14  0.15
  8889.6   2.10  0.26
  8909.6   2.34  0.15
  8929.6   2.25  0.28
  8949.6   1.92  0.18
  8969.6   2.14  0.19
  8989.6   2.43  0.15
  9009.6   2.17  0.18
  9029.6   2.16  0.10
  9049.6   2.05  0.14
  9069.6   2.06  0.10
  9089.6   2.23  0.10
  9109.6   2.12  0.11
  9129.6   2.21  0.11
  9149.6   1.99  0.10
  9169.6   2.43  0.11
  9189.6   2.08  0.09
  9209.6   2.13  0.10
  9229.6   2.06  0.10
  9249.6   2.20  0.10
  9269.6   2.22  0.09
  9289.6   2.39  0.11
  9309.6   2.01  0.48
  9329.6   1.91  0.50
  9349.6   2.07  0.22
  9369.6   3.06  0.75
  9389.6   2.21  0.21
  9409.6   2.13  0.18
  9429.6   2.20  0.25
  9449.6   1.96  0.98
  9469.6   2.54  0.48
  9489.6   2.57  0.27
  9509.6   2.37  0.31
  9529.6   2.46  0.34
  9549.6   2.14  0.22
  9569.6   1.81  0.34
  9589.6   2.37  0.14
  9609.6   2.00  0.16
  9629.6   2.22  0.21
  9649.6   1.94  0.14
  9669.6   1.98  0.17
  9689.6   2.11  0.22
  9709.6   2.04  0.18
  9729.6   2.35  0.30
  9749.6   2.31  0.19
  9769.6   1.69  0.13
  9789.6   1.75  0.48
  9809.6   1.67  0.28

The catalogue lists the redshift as 0.149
